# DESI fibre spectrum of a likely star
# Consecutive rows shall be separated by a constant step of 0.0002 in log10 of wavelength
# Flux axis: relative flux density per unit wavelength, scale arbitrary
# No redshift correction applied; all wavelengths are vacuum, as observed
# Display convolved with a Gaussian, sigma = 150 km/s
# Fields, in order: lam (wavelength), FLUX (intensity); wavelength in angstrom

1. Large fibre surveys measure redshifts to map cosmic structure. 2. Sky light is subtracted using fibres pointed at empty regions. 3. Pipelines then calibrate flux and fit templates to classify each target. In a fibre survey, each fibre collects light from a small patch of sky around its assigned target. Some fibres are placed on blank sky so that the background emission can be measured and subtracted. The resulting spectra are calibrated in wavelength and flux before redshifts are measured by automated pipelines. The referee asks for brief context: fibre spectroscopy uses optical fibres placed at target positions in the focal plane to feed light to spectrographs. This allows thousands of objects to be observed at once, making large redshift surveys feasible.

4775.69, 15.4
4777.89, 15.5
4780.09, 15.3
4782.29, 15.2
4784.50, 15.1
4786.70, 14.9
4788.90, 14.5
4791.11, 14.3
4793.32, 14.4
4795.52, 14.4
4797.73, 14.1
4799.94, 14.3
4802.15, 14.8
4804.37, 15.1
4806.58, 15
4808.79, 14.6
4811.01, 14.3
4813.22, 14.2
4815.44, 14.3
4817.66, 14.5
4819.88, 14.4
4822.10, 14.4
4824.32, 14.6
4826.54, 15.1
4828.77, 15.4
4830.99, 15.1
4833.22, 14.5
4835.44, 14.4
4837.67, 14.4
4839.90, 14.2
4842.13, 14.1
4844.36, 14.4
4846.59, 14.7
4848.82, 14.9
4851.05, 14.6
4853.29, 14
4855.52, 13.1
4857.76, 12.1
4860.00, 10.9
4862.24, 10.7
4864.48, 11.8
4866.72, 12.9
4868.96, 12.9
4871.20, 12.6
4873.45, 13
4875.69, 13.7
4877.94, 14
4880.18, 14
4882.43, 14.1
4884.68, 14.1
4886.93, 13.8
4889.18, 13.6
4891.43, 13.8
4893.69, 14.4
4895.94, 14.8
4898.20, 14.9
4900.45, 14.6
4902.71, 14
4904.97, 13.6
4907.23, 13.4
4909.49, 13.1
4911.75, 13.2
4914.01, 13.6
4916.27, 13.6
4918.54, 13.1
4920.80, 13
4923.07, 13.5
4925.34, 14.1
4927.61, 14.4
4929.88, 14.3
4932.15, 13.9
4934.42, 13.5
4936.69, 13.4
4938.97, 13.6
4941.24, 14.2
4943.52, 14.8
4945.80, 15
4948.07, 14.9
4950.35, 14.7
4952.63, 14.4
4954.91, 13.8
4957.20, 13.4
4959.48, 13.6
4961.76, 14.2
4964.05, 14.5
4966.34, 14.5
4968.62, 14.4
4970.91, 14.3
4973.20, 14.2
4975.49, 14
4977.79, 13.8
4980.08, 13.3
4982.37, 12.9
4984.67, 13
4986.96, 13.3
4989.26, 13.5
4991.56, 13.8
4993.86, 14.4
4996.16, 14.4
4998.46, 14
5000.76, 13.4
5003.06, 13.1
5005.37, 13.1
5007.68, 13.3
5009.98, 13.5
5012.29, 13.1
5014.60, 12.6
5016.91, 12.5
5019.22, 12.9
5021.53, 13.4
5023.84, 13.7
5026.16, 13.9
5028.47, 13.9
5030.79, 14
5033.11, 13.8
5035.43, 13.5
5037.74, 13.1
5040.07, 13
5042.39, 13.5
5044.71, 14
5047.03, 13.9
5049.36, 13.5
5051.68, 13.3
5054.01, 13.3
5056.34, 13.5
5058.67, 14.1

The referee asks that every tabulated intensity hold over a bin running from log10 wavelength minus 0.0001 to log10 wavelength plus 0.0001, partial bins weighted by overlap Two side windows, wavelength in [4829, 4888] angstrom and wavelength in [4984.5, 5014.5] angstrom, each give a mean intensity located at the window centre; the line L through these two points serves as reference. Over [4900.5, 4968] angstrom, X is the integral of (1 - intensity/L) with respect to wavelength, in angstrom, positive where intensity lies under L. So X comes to -1.8 angstrom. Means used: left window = 13.6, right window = 13.5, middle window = 13.9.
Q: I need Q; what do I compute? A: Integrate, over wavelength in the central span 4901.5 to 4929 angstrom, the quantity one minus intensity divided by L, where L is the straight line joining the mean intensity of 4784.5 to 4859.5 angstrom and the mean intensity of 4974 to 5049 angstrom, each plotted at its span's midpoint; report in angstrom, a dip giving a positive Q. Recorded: 0.8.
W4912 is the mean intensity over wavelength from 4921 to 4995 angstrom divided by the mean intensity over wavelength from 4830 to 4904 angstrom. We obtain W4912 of 1.02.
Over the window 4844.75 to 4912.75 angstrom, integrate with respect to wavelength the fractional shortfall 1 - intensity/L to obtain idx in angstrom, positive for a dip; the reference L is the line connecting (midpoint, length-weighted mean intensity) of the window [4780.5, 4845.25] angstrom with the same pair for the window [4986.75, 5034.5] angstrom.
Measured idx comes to 3.4 angstrom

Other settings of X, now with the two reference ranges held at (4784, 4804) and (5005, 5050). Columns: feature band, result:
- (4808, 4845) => -0.4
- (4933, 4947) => -0.3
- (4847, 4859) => 0.4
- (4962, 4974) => -0.6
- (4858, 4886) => 2.5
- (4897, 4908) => -0.1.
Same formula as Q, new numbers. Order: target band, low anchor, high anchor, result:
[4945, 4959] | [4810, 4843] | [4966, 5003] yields -0.37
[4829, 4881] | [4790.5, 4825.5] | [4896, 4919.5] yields 2.21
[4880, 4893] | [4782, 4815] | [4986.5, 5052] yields 0.23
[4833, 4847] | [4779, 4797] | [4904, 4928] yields -0.13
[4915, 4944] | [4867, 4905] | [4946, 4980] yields 0.56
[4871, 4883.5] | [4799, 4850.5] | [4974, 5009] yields 0.55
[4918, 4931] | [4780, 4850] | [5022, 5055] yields 0.32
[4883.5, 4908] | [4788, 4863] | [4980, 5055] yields -0.29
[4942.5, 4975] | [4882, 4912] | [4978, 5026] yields -1.67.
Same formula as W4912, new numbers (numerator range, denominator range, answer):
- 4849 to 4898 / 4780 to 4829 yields 0.91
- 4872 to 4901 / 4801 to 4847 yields 0.96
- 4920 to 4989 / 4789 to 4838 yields 0.96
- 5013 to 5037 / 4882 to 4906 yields 0.95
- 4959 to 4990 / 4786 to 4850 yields 0.95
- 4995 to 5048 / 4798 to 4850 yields 0.92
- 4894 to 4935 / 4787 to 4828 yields 0.95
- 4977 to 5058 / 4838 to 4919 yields 0.99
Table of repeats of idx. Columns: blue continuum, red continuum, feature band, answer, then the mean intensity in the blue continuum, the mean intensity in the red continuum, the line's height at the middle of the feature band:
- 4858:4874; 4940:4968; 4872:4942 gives -3.74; 12.1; 14.3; 13.1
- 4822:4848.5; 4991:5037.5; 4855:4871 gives 2.66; 14.6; 13.5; 14.5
